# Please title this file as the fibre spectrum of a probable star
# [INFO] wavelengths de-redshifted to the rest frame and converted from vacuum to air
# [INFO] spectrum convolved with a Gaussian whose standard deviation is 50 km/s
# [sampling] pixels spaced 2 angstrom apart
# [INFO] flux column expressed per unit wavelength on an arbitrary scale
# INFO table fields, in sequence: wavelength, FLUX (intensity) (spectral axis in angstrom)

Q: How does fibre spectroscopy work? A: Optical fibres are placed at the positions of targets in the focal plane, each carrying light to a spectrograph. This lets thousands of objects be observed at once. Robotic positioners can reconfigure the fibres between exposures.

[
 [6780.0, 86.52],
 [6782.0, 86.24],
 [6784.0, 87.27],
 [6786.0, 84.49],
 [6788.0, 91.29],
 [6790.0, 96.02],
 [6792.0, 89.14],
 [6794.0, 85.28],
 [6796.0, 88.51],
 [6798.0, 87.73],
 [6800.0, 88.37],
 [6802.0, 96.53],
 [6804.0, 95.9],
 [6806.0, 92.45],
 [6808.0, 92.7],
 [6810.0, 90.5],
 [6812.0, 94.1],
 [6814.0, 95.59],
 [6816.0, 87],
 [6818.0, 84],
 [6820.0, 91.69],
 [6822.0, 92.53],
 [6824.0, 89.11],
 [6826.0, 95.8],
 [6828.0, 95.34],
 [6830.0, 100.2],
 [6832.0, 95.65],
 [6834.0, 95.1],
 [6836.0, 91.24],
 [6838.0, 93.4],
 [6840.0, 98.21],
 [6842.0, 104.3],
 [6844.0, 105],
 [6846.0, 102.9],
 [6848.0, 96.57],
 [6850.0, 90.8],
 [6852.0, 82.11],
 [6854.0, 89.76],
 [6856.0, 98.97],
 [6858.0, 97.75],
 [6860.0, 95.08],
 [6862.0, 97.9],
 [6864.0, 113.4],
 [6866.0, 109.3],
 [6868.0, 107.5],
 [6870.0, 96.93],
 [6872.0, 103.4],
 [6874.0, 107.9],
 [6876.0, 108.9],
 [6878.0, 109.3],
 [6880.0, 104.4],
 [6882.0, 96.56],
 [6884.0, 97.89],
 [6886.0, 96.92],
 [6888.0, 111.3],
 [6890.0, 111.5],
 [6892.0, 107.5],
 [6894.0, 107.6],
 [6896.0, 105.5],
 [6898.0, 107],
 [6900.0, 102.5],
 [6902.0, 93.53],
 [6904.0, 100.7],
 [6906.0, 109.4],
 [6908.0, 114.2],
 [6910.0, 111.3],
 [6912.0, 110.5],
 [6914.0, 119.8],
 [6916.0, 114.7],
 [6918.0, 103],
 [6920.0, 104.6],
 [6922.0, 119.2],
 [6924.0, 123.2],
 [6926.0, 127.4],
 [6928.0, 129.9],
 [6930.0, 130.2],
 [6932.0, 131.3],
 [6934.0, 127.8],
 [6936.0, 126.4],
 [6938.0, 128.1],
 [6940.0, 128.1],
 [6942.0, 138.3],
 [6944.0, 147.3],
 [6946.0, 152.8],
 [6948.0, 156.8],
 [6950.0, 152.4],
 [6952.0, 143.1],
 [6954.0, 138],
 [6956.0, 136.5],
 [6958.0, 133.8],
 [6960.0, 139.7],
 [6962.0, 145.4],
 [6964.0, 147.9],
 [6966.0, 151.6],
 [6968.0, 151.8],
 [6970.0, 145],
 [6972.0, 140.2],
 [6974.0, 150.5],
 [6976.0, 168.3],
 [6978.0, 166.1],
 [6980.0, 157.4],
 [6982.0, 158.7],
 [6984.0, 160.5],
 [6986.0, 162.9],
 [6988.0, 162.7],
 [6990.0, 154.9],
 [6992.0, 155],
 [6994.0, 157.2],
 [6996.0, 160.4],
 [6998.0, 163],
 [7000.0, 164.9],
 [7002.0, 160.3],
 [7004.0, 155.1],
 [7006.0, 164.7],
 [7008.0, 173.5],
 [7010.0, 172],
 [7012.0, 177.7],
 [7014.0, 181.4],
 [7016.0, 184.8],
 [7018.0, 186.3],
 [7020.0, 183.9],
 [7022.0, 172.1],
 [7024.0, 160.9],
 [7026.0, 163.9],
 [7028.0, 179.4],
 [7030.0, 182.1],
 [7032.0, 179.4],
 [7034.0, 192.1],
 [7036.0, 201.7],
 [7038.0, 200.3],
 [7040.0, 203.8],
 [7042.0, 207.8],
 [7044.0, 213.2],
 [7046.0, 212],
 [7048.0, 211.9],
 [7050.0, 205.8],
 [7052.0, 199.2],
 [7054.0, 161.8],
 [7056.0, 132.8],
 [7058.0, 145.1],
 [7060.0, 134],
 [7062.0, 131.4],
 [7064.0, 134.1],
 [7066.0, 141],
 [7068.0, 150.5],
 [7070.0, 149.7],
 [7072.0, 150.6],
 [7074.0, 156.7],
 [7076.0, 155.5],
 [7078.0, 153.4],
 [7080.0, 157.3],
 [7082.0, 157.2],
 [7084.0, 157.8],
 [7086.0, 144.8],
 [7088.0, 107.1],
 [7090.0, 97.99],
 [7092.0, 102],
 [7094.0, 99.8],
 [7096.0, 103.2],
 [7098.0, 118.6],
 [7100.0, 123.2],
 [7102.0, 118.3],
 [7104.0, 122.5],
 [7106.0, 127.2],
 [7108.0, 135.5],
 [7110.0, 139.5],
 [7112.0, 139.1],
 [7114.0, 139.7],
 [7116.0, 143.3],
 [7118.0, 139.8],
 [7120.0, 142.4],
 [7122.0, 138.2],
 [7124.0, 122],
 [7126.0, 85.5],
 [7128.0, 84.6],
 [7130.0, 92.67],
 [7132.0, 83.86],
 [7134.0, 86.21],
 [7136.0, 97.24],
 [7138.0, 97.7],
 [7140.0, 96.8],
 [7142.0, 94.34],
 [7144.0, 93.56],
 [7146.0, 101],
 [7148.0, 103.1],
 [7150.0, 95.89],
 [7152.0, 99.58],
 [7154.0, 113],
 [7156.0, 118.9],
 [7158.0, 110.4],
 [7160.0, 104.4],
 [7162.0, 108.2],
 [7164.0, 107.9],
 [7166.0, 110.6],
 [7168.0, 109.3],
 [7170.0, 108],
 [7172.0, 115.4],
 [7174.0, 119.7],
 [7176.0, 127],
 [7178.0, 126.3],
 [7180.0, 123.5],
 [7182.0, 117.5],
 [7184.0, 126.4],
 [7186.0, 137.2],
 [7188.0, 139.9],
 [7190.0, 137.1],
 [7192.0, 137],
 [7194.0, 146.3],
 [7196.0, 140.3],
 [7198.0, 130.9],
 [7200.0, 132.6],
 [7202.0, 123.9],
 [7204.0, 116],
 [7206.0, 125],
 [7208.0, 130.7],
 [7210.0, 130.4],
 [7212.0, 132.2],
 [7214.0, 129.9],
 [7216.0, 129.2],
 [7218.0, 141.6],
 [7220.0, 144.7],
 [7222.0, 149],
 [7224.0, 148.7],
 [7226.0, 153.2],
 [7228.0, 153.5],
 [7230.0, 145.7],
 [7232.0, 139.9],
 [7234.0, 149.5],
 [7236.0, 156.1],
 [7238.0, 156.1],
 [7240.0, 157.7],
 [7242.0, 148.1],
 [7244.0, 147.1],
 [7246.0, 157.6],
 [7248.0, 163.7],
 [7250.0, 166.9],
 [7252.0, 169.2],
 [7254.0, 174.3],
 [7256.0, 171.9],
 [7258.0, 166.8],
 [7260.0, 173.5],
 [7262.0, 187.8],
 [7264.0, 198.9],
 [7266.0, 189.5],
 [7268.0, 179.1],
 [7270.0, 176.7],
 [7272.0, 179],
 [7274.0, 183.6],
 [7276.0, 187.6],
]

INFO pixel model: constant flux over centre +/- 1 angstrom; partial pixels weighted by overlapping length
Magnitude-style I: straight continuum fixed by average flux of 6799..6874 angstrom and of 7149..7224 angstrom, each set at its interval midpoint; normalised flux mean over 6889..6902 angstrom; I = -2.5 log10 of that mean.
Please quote -0.05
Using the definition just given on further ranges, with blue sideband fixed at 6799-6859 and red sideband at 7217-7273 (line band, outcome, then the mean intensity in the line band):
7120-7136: 0.37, 102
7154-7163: 0.32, 111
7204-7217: 0.22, 129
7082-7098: 0.15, 119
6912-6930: -0.08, 118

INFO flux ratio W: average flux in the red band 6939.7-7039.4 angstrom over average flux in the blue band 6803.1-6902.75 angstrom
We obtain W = 1.64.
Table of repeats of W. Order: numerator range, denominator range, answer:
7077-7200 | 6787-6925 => 1.19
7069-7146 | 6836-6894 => 1.21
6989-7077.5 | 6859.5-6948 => 1.50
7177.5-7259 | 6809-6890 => 1.46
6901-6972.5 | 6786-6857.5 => 1.39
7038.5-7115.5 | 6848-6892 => 1.47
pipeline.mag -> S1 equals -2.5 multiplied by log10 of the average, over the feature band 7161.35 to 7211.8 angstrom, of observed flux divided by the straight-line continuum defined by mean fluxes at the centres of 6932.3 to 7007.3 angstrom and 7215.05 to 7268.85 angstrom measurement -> 0.25 mag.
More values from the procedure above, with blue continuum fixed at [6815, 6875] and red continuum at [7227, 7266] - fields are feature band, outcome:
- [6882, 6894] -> 0.00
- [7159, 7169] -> 0.35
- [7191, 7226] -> 0.16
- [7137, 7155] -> 0.42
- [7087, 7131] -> 0.18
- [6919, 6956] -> -0.19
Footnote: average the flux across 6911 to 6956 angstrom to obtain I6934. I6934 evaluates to 130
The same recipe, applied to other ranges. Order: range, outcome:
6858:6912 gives 105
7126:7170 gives 100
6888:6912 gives 107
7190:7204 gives 134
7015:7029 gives 176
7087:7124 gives 124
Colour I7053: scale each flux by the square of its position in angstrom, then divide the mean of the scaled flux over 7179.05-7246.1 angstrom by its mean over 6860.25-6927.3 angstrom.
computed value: 1.41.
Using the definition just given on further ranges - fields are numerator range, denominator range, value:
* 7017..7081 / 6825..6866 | 1.88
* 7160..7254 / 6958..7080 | 0.87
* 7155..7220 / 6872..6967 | 1.11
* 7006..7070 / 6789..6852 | 2.01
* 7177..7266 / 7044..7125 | 1.06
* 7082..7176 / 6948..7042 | 0.72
